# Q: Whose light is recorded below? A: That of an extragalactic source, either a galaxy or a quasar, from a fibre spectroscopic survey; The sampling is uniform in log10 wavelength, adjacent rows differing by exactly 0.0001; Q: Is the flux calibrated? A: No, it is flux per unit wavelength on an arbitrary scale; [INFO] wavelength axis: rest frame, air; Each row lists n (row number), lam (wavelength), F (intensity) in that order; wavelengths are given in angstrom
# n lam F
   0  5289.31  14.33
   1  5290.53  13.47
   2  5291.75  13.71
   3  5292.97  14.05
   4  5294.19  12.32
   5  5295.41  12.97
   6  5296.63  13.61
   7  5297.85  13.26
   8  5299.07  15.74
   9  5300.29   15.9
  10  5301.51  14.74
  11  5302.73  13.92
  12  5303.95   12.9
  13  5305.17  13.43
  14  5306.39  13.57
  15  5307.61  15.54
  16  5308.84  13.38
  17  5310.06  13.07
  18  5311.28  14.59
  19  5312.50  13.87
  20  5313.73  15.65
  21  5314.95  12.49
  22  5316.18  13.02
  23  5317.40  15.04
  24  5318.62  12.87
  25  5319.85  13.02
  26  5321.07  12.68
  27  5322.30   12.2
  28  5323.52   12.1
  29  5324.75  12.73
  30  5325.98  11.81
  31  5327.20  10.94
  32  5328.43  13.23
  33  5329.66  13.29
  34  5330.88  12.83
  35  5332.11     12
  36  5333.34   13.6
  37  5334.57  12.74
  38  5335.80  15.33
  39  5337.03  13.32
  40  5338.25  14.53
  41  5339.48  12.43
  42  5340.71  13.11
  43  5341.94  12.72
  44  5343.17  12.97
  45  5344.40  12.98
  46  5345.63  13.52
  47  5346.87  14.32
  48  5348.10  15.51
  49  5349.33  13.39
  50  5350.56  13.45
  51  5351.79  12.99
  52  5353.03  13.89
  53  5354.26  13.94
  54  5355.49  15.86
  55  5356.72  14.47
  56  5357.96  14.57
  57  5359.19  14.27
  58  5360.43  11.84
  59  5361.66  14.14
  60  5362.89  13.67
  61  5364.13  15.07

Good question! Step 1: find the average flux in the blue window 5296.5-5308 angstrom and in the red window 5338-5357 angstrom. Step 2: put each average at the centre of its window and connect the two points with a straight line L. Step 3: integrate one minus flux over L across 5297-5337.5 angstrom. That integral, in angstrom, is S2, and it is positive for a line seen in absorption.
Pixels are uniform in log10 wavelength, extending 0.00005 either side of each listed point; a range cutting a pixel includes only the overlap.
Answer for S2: 1.77 angstrom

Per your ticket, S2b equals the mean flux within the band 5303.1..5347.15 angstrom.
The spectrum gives 13.3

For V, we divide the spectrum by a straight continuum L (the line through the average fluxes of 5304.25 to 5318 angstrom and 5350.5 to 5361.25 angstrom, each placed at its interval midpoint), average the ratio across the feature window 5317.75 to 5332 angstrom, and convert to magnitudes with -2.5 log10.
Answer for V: 0.11 mag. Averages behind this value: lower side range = 13.9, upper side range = 13.9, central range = 12.5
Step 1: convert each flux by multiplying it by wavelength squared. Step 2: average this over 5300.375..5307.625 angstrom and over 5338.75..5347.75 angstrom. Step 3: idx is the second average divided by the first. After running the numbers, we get 0.96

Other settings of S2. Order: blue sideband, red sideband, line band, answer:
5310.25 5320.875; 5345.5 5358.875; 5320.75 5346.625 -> 1.9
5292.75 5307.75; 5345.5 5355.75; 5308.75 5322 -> 0.4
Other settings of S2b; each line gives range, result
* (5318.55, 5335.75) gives 12.7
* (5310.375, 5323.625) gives 13.5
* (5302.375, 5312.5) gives 13.8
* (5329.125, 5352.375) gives 13.4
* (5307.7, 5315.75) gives 13.9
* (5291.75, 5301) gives 14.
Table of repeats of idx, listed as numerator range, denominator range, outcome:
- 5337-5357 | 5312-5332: 1.07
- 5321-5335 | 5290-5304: 0.91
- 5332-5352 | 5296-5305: 0.96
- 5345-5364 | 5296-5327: 1.05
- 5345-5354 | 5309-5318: 1.01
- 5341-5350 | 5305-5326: 1.02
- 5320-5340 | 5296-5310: 0.92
